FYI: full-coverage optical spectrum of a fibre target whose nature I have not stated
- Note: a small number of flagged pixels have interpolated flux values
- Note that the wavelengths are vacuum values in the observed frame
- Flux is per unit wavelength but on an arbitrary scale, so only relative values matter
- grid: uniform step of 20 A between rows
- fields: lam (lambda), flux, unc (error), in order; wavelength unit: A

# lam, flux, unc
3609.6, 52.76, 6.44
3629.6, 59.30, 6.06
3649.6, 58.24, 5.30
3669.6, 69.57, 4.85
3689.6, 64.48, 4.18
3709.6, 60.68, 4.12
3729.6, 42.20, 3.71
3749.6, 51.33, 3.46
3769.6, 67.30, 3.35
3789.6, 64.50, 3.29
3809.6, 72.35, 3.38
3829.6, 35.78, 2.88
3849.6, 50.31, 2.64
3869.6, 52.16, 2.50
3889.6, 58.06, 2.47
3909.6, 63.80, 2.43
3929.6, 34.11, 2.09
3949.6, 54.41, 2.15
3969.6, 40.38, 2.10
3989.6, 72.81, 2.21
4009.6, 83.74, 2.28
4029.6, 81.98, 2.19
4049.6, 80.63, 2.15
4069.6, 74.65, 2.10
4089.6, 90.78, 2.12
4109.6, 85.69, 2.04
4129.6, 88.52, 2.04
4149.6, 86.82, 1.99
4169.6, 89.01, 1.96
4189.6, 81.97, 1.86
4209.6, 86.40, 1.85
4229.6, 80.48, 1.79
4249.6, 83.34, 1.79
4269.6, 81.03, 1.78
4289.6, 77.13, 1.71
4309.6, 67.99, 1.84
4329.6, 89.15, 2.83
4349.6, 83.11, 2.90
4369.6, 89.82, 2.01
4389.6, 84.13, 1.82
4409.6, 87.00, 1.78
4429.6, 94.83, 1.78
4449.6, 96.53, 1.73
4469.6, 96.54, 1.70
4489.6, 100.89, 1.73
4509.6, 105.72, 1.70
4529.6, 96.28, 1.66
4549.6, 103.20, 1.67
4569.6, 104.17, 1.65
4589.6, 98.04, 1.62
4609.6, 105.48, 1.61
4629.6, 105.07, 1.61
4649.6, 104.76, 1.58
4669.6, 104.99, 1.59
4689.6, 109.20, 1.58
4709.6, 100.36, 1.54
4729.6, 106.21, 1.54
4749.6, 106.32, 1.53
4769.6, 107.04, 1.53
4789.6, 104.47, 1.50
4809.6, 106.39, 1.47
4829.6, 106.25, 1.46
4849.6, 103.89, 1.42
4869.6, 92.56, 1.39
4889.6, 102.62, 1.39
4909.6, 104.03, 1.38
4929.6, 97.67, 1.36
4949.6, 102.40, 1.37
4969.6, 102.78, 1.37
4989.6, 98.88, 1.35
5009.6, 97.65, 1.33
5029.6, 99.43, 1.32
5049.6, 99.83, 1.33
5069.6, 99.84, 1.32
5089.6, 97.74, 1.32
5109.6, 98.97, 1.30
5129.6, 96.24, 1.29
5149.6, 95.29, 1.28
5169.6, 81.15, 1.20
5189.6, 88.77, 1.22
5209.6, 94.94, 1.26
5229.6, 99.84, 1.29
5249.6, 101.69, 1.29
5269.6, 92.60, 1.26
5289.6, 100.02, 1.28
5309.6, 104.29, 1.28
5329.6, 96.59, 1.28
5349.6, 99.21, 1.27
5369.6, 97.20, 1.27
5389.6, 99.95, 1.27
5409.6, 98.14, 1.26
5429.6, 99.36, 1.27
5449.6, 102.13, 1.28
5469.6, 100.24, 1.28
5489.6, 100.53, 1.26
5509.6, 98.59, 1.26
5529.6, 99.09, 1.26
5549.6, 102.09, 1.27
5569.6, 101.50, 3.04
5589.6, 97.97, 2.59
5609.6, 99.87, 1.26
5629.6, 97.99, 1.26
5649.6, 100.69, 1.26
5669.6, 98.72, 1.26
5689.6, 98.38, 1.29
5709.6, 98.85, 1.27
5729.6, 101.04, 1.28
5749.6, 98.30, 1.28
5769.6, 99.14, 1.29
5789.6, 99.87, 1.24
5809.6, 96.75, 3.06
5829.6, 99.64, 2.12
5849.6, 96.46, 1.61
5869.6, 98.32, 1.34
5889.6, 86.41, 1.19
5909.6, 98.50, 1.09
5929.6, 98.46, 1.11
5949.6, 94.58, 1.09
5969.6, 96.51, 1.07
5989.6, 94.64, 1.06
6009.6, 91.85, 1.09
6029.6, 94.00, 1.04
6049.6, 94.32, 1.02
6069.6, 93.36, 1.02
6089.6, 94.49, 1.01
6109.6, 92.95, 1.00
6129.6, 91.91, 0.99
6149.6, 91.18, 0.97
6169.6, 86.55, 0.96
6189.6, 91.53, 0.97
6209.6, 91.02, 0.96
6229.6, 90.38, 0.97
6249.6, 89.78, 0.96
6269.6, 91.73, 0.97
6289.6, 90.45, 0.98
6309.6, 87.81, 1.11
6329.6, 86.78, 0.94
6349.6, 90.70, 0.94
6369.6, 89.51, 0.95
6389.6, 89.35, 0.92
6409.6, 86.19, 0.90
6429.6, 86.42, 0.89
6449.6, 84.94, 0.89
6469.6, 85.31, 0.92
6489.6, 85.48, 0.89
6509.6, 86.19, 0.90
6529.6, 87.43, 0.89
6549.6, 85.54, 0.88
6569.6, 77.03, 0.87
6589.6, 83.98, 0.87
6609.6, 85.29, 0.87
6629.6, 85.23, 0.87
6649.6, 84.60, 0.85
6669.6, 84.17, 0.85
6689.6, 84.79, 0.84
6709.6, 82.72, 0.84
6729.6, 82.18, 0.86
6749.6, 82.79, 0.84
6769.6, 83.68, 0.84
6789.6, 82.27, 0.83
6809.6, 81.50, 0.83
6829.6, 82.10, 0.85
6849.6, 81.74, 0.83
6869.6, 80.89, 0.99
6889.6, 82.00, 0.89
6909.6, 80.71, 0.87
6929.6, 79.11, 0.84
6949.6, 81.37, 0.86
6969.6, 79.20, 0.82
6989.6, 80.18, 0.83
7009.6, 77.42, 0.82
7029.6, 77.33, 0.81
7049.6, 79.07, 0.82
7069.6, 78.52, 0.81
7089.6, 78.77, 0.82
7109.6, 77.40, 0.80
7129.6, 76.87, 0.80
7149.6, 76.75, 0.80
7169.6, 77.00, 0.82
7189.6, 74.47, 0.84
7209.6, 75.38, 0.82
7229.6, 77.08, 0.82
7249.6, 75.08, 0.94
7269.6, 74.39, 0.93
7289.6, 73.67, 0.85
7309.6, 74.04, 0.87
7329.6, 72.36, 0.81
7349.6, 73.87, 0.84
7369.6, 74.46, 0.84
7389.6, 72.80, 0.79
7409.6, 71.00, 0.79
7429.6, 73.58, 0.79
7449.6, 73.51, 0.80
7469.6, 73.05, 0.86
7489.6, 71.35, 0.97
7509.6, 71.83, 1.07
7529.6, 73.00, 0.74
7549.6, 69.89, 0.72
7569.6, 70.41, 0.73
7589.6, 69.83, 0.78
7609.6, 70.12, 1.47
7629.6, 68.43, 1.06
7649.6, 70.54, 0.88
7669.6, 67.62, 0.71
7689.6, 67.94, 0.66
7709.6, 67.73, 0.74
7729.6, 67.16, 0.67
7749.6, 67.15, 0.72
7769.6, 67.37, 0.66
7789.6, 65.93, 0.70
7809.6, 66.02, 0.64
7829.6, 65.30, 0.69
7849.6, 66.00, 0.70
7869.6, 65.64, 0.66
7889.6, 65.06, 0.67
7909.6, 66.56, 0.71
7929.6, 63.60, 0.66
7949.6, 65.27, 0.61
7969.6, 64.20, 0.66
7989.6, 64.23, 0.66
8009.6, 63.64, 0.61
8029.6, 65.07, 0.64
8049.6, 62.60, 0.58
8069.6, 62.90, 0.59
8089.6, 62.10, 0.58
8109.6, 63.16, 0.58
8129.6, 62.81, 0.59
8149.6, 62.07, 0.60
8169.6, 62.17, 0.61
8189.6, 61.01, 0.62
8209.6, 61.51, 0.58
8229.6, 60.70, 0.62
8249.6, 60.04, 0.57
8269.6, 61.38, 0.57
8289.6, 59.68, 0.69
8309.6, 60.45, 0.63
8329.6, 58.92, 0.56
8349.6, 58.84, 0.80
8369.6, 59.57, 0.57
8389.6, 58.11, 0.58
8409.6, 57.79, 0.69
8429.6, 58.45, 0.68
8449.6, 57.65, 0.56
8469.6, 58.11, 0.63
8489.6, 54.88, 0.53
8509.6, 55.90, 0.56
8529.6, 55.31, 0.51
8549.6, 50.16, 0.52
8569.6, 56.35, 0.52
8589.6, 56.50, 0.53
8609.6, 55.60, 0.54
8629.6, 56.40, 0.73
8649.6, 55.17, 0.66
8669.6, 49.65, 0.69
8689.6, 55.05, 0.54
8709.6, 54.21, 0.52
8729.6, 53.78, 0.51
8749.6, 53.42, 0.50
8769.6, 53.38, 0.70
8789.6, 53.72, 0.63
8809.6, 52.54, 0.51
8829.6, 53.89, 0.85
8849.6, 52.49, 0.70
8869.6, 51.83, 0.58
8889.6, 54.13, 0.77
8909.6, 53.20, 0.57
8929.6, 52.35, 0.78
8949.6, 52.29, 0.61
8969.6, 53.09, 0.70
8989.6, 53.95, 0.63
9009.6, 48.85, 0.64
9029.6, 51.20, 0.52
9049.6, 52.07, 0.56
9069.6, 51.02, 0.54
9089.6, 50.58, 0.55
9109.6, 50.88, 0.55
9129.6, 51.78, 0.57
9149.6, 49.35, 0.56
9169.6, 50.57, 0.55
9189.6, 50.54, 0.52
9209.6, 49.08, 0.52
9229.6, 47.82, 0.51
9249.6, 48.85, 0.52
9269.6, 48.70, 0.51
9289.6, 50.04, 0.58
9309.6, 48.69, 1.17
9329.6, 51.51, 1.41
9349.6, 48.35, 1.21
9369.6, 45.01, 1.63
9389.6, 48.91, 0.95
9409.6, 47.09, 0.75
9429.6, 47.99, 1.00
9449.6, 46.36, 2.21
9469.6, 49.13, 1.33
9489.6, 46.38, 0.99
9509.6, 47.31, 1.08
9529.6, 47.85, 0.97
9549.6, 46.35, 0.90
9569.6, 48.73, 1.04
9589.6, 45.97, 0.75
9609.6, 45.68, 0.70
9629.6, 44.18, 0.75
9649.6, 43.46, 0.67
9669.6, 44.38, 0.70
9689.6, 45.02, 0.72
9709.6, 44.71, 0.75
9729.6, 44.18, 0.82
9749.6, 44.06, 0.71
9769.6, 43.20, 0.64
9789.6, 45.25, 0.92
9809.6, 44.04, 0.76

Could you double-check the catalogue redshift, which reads 0.000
